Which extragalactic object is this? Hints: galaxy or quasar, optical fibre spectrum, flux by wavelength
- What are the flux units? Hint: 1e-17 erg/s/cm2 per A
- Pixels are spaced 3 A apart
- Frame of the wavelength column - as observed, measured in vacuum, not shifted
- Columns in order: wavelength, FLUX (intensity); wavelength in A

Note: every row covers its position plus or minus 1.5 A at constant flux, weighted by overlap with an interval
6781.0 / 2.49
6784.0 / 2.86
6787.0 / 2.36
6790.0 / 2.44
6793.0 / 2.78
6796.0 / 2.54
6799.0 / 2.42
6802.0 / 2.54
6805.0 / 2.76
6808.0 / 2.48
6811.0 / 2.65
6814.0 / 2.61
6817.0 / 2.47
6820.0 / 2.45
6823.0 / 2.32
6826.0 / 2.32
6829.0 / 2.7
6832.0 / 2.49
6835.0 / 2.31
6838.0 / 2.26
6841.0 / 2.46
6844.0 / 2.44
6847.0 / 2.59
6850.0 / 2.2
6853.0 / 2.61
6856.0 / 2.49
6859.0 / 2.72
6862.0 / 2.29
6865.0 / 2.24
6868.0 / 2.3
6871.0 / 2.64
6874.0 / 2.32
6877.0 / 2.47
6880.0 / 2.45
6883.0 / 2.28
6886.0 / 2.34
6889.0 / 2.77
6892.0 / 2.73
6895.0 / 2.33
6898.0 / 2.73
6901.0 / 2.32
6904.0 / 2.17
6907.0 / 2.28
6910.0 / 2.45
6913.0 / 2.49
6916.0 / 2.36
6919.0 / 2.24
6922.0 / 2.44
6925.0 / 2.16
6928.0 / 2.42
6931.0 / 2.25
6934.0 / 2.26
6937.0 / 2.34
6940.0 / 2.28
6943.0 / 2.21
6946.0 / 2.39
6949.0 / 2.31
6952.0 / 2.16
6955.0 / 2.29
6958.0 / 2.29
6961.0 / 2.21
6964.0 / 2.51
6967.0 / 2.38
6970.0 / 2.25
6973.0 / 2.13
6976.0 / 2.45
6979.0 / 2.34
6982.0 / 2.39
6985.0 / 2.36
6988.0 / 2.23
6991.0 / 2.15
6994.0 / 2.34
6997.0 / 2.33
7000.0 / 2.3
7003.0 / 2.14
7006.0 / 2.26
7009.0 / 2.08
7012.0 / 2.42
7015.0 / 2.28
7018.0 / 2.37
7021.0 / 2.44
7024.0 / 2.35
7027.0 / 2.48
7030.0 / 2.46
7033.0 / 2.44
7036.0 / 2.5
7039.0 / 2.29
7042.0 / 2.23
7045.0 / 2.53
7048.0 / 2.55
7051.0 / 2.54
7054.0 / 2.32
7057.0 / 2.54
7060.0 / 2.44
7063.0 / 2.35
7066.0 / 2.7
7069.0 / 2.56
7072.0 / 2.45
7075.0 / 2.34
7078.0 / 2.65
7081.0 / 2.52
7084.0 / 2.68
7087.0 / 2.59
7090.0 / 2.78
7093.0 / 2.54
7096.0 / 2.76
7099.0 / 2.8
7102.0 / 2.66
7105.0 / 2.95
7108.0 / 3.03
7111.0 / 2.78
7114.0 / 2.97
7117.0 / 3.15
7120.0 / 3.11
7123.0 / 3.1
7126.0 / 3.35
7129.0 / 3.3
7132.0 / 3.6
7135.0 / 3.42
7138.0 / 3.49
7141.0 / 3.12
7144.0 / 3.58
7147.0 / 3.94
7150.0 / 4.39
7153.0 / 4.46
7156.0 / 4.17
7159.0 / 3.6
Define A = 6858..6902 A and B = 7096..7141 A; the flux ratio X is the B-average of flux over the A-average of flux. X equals 1.26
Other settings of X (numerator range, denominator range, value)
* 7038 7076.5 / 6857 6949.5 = 1.03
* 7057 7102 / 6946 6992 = 1.12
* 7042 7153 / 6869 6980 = 1.23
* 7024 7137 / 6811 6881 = 1.11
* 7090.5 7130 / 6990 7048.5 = 1.26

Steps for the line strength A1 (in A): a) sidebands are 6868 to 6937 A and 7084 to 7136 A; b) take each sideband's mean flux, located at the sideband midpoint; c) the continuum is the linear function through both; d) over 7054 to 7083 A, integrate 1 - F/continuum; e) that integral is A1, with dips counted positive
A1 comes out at 3.7 A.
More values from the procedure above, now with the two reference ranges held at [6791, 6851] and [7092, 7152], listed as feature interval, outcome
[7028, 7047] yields 3.78 A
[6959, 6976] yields 3.20 A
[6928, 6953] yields 4.44 A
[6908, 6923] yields 1.81 A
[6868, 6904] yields 2.45 A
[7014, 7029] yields 2.95 A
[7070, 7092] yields 3.86 A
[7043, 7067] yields 4.47 A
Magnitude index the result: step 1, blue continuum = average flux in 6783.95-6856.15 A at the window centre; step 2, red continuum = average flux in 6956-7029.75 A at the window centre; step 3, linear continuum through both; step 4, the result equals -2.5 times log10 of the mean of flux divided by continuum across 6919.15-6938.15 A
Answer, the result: 0.03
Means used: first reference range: 2.5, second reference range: 2.31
